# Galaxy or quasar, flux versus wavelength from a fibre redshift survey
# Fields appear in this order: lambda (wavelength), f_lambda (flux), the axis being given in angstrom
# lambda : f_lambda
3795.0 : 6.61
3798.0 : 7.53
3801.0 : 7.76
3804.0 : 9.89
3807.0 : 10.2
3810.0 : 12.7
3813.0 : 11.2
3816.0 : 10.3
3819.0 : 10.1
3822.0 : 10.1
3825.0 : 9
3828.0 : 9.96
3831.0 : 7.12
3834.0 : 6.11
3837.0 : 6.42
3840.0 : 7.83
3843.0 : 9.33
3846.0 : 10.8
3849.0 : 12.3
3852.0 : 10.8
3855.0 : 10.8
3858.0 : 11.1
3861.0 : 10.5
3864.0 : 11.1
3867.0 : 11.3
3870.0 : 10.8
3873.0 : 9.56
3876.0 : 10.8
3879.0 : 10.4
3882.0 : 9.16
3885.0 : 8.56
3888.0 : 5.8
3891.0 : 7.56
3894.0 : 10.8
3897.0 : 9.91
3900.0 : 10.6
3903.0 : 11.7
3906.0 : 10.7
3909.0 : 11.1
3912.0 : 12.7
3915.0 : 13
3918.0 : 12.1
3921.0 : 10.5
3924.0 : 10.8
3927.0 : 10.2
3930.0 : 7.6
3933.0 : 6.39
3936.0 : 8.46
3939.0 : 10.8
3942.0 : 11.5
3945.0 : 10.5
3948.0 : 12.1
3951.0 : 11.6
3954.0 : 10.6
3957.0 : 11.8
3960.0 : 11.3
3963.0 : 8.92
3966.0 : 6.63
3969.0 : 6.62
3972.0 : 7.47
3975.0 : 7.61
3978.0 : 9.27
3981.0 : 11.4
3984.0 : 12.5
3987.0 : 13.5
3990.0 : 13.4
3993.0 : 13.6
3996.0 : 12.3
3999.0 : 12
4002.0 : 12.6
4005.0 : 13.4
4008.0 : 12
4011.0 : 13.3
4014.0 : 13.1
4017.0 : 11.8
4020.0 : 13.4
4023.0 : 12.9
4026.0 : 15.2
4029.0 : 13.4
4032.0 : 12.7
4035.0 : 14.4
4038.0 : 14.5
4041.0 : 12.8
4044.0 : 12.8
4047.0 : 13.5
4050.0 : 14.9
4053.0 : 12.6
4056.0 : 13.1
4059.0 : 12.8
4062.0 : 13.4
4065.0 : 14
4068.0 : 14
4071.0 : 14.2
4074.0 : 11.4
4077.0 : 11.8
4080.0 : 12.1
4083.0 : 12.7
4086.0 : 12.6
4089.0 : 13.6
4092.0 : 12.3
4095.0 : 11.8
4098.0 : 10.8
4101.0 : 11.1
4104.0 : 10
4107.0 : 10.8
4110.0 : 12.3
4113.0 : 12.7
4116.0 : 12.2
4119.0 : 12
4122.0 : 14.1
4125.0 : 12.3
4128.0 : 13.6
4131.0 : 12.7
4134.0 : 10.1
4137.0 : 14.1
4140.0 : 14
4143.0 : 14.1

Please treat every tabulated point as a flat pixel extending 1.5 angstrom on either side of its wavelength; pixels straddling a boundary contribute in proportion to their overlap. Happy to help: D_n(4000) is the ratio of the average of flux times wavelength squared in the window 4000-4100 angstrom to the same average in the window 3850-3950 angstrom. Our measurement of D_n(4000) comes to 1.36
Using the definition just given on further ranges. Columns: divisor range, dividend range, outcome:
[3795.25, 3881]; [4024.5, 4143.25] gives 1.48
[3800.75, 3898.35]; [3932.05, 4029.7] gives 1.24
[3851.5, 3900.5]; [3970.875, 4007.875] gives 1.24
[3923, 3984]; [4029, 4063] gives 1.46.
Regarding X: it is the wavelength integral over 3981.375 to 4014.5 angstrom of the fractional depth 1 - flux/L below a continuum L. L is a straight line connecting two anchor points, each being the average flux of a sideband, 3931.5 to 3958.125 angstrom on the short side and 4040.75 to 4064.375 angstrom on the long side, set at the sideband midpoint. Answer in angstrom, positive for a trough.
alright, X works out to -2.8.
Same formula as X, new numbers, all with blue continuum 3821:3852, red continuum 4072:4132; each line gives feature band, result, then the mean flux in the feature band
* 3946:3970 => 0.9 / 10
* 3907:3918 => -2.5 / 12.2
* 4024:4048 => -4.8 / 13.7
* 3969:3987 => 1.6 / 9.72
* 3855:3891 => -1.8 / 9.86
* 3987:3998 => -2.3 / 13.1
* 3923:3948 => 1.2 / 9.66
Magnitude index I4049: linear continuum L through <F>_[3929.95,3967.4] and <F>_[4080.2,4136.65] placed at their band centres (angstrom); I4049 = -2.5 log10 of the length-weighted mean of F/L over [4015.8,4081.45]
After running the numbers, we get -0.173 mag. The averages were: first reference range 9.96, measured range 13.3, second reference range 12.1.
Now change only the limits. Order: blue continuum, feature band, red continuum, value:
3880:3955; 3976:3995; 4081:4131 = -0.116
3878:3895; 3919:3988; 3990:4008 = 0.118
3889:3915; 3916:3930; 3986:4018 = 0.050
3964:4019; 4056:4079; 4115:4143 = -0.080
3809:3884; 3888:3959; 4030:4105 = 0.049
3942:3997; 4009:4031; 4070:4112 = -0.185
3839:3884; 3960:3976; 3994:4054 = 0.488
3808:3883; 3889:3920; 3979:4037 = 0.016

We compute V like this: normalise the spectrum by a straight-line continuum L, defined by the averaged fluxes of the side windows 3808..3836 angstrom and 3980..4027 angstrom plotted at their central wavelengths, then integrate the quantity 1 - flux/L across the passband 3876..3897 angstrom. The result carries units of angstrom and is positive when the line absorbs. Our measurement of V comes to 3.5 angstrom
